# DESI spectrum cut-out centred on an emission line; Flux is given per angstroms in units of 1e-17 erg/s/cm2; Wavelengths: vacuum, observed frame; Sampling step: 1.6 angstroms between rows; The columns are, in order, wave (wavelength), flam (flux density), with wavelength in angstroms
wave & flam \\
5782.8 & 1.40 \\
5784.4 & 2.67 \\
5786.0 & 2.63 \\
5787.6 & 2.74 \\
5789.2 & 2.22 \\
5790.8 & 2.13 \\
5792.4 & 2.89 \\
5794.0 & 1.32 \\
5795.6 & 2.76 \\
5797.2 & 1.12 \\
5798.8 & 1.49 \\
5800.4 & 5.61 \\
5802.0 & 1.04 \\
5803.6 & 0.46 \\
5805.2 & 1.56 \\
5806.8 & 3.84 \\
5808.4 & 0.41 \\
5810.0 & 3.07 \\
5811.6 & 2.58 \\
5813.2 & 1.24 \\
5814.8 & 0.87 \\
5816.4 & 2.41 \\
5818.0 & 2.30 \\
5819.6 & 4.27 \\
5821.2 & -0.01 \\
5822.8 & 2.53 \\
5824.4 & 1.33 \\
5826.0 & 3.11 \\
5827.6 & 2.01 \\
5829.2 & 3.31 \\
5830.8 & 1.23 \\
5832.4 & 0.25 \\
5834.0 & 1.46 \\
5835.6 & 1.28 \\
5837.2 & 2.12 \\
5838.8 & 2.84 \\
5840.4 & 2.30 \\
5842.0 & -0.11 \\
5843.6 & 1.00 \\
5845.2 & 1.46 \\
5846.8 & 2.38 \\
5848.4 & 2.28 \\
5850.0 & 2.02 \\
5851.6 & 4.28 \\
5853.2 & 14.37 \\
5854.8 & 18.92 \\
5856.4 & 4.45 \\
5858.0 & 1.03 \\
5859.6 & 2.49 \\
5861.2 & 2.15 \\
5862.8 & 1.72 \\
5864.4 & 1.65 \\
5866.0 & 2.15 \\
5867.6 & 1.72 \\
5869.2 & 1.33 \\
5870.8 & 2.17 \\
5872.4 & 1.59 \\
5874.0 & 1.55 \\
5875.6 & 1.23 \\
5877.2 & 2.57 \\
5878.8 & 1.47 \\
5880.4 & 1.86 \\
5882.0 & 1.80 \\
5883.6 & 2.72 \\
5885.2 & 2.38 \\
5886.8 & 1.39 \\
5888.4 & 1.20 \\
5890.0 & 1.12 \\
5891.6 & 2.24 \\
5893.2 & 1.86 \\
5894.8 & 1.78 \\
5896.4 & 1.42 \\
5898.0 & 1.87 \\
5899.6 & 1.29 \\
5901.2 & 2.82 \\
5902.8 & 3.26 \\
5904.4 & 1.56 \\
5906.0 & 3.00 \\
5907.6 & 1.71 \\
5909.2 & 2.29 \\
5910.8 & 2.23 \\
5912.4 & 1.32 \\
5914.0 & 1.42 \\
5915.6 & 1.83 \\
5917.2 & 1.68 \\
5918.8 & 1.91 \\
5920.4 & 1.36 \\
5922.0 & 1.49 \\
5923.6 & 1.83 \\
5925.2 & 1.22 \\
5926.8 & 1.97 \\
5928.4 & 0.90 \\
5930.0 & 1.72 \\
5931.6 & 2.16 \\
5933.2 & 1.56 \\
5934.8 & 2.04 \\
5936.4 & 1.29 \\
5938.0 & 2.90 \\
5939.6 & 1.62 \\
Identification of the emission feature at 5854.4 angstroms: H-beta 4861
